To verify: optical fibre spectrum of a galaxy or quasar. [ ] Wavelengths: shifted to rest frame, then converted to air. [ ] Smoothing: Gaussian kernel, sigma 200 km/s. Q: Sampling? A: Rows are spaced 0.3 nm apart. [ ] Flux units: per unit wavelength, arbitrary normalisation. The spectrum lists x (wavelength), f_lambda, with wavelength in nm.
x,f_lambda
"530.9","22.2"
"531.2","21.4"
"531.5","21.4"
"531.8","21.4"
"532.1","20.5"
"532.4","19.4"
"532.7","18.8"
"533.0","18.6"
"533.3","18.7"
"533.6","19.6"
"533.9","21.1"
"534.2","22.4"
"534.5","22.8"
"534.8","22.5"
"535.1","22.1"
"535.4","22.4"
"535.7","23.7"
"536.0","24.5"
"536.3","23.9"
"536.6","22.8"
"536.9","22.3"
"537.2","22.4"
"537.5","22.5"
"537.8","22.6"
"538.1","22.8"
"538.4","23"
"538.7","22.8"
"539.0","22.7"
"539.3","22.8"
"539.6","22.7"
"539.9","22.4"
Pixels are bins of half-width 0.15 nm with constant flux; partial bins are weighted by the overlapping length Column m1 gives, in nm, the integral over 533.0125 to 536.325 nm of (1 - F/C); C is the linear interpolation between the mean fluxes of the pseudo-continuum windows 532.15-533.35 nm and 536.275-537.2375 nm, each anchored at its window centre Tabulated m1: -0.174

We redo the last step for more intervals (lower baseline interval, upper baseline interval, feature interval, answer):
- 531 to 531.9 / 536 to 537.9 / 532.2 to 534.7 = 0.20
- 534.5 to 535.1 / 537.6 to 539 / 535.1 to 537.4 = -0.05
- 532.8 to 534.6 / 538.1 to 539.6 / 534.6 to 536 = -0.11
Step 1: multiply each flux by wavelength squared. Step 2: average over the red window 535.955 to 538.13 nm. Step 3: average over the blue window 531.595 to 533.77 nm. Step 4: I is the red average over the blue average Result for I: 1.2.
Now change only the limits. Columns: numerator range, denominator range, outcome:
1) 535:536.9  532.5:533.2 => 1.25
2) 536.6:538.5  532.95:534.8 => 1.10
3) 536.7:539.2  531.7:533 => 1.17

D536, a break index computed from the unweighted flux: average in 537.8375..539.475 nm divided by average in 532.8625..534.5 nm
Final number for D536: 1.1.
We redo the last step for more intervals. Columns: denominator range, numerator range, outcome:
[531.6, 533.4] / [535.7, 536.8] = 1.20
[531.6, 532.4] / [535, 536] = 1.11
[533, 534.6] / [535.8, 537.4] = 1.12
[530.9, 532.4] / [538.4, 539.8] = 1.08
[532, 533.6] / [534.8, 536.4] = 1.21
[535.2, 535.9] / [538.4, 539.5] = 0.99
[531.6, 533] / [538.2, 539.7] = 1.14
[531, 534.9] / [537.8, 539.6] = 1.10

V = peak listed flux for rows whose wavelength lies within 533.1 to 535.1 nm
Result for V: 22.8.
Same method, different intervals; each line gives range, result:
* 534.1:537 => 24.5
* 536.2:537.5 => 23.9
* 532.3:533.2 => 19.4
